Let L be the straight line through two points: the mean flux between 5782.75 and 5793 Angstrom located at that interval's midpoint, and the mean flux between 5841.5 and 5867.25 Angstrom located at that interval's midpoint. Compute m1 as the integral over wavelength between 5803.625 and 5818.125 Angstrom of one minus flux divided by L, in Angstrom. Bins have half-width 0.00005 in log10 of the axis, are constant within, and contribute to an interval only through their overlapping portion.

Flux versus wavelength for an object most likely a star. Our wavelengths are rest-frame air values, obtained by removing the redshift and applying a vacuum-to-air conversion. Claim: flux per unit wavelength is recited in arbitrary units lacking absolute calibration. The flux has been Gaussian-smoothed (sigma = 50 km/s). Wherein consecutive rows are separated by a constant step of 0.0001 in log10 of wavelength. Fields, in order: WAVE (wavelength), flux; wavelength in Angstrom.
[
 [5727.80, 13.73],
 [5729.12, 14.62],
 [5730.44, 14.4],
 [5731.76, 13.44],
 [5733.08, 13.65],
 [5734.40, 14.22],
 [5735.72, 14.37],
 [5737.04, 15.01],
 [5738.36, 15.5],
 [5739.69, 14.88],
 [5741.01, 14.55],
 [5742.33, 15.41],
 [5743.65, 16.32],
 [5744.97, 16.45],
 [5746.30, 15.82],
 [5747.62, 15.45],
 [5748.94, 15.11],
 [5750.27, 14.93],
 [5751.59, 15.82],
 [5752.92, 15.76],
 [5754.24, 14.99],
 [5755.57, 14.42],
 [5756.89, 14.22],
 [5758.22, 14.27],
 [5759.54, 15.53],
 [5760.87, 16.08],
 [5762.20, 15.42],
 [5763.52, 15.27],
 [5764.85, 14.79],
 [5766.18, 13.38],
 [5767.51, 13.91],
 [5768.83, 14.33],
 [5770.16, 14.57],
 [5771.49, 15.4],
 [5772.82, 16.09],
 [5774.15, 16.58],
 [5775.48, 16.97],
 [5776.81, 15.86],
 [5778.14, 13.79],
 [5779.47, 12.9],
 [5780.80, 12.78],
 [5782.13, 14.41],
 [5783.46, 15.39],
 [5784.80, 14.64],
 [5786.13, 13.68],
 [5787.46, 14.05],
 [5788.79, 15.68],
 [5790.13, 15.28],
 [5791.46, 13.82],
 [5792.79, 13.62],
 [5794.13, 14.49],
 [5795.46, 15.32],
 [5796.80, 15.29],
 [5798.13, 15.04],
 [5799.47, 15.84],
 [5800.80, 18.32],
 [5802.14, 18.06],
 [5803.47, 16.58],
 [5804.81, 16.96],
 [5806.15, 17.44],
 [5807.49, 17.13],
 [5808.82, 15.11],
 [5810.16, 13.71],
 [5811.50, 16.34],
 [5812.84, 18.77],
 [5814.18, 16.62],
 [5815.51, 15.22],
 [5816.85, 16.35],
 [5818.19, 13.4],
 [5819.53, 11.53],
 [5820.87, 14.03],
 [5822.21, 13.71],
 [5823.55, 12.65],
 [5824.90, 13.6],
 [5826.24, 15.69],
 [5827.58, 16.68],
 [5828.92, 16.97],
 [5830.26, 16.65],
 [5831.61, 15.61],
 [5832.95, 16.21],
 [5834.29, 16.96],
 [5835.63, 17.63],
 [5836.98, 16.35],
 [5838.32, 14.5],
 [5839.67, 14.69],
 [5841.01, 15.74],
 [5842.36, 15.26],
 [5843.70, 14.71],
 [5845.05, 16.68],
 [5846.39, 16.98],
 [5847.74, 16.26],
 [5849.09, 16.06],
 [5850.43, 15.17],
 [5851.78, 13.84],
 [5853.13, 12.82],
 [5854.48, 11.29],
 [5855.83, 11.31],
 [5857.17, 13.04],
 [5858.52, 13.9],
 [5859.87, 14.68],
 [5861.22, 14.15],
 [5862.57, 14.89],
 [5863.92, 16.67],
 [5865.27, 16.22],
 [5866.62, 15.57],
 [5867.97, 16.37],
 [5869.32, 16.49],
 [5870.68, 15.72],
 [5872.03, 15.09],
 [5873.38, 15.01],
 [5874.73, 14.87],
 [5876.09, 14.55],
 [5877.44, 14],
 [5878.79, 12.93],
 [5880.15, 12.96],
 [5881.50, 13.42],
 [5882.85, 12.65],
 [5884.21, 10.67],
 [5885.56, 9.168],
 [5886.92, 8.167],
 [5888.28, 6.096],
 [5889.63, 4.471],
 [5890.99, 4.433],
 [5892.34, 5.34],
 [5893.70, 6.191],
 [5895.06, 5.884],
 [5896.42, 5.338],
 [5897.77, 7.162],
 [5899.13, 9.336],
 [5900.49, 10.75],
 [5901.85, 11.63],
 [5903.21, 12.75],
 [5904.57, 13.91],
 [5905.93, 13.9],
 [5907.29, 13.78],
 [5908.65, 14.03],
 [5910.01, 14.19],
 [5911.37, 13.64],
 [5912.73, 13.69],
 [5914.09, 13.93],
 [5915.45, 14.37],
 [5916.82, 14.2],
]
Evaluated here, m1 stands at -1.62 Angstrom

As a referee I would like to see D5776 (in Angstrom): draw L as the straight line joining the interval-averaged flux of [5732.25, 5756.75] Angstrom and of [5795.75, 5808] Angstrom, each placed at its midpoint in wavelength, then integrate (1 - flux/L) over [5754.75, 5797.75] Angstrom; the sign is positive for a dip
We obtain 3.3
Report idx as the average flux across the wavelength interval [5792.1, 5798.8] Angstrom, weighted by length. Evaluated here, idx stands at 14.7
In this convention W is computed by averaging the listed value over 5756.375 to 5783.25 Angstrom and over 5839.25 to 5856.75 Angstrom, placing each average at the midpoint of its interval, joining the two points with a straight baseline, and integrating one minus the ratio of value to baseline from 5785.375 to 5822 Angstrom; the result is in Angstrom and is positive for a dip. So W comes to -1.7 Angstrom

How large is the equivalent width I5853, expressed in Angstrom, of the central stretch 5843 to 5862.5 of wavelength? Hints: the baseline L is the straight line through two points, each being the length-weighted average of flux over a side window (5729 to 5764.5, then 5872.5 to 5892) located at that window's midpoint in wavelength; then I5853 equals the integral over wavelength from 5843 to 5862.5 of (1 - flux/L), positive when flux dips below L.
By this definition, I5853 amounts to -4.22 Angstrom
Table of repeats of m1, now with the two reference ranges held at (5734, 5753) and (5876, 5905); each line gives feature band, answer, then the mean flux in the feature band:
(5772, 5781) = -0.7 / 15.1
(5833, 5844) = -4.0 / 15.8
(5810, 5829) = -4.2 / 15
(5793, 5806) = -3.1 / 16.2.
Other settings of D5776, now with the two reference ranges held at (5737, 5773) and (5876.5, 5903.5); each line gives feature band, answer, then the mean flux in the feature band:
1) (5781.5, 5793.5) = -0.7 Angstrom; 14.5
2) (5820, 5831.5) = -2.9 Angstrom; 15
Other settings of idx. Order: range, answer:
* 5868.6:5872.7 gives 15.8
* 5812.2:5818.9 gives 16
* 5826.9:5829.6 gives 16.9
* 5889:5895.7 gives 5.26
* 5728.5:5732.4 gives 14.1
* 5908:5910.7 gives 14.1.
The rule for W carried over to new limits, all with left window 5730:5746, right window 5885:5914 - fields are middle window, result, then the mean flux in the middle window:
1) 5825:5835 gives -3.6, 16.3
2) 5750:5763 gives -0.8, 15.2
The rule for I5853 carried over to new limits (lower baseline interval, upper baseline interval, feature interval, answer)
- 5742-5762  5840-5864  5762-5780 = 0.3 Angstrom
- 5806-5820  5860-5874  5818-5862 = 2.2 Angstrom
